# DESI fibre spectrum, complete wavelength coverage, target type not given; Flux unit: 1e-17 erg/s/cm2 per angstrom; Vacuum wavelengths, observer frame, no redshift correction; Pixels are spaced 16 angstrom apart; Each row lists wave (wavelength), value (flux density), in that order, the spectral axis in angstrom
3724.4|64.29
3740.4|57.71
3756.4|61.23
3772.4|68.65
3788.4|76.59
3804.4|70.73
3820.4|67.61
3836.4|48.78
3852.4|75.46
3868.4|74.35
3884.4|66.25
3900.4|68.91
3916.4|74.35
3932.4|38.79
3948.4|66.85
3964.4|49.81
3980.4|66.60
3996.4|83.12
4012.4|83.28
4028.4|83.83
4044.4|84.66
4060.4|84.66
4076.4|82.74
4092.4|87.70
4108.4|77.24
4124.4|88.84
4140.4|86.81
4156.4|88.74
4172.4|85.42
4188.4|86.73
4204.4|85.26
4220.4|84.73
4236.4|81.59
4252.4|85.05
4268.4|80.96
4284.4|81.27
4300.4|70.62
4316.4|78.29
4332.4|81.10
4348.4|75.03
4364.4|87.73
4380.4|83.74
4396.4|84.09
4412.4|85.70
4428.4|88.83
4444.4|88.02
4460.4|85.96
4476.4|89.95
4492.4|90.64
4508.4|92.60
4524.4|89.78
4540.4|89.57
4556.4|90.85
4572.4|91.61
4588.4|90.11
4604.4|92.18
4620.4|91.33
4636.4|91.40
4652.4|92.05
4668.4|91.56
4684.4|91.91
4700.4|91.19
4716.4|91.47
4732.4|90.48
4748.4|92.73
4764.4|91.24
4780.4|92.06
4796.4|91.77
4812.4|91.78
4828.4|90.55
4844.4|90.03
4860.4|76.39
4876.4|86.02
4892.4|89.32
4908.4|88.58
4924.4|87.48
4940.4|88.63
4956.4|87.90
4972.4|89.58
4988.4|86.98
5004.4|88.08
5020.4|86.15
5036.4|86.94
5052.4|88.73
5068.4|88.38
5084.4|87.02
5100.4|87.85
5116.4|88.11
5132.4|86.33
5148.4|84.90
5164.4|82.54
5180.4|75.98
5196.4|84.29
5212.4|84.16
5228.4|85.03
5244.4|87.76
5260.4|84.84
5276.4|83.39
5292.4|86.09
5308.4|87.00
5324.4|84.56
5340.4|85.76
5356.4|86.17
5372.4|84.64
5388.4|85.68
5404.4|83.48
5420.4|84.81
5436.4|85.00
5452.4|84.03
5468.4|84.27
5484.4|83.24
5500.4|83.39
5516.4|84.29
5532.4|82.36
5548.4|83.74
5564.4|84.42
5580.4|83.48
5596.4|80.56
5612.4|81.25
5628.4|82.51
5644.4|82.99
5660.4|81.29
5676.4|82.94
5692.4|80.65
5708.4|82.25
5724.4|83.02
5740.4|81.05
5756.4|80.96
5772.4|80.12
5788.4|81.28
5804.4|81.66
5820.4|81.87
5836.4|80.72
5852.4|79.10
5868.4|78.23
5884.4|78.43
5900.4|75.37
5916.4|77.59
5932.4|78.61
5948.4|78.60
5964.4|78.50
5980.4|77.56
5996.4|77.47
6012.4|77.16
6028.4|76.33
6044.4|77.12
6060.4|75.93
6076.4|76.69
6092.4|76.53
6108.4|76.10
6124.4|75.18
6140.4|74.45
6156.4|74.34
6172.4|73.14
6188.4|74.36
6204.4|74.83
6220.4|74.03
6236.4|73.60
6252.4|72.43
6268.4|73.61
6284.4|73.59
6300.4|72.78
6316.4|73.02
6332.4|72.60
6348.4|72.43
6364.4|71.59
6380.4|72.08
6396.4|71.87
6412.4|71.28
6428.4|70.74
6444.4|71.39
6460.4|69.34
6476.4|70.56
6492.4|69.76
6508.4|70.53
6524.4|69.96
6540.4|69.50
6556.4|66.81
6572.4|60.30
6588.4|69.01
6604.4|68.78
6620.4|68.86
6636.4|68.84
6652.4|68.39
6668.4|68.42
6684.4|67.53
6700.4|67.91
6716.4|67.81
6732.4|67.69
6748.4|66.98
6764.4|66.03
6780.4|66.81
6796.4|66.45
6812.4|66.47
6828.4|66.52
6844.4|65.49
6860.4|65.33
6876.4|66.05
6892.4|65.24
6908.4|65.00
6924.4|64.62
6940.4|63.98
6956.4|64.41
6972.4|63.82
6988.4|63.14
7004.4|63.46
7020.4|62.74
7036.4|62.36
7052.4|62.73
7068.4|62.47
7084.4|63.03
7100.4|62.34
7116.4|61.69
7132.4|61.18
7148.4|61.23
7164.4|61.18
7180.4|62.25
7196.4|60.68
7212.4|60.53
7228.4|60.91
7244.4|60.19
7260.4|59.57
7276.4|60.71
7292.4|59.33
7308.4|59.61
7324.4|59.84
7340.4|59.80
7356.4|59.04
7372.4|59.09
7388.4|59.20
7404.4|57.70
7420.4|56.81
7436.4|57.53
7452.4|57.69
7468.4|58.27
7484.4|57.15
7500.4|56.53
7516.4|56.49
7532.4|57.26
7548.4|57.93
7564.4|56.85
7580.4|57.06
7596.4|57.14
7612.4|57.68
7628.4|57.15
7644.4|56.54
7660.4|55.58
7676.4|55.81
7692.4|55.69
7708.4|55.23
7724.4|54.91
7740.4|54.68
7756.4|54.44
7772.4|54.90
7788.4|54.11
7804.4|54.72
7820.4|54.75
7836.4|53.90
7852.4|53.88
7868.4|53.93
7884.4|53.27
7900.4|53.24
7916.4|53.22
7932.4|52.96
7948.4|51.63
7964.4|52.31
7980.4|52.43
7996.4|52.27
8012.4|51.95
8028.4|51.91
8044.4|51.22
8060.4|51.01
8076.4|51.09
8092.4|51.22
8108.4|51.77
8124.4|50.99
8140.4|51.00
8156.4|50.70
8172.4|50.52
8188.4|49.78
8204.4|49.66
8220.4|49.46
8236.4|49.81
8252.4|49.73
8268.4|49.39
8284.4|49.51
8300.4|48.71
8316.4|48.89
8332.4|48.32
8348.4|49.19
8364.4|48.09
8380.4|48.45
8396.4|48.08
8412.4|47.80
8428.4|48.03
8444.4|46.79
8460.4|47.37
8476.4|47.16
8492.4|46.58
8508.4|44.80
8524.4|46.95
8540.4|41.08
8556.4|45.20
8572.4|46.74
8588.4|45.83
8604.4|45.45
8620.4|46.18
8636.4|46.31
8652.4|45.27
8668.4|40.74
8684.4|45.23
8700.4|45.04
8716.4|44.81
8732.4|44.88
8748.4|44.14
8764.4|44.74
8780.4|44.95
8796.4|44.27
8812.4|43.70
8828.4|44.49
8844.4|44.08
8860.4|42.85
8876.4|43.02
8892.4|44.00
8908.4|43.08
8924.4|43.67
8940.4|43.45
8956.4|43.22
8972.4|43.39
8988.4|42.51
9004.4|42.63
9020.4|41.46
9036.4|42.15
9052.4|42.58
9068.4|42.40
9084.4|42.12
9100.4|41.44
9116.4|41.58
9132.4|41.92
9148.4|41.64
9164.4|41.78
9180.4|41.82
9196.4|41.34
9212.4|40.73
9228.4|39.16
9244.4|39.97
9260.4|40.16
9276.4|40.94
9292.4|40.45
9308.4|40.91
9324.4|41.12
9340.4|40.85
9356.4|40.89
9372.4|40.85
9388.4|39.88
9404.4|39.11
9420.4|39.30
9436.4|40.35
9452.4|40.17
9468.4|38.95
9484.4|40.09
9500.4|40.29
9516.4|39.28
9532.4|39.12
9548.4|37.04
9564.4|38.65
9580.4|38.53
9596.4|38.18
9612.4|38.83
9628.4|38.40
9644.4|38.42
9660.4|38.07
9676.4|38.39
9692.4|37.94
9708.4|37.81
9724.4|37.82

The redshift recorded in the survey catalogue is 0.00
